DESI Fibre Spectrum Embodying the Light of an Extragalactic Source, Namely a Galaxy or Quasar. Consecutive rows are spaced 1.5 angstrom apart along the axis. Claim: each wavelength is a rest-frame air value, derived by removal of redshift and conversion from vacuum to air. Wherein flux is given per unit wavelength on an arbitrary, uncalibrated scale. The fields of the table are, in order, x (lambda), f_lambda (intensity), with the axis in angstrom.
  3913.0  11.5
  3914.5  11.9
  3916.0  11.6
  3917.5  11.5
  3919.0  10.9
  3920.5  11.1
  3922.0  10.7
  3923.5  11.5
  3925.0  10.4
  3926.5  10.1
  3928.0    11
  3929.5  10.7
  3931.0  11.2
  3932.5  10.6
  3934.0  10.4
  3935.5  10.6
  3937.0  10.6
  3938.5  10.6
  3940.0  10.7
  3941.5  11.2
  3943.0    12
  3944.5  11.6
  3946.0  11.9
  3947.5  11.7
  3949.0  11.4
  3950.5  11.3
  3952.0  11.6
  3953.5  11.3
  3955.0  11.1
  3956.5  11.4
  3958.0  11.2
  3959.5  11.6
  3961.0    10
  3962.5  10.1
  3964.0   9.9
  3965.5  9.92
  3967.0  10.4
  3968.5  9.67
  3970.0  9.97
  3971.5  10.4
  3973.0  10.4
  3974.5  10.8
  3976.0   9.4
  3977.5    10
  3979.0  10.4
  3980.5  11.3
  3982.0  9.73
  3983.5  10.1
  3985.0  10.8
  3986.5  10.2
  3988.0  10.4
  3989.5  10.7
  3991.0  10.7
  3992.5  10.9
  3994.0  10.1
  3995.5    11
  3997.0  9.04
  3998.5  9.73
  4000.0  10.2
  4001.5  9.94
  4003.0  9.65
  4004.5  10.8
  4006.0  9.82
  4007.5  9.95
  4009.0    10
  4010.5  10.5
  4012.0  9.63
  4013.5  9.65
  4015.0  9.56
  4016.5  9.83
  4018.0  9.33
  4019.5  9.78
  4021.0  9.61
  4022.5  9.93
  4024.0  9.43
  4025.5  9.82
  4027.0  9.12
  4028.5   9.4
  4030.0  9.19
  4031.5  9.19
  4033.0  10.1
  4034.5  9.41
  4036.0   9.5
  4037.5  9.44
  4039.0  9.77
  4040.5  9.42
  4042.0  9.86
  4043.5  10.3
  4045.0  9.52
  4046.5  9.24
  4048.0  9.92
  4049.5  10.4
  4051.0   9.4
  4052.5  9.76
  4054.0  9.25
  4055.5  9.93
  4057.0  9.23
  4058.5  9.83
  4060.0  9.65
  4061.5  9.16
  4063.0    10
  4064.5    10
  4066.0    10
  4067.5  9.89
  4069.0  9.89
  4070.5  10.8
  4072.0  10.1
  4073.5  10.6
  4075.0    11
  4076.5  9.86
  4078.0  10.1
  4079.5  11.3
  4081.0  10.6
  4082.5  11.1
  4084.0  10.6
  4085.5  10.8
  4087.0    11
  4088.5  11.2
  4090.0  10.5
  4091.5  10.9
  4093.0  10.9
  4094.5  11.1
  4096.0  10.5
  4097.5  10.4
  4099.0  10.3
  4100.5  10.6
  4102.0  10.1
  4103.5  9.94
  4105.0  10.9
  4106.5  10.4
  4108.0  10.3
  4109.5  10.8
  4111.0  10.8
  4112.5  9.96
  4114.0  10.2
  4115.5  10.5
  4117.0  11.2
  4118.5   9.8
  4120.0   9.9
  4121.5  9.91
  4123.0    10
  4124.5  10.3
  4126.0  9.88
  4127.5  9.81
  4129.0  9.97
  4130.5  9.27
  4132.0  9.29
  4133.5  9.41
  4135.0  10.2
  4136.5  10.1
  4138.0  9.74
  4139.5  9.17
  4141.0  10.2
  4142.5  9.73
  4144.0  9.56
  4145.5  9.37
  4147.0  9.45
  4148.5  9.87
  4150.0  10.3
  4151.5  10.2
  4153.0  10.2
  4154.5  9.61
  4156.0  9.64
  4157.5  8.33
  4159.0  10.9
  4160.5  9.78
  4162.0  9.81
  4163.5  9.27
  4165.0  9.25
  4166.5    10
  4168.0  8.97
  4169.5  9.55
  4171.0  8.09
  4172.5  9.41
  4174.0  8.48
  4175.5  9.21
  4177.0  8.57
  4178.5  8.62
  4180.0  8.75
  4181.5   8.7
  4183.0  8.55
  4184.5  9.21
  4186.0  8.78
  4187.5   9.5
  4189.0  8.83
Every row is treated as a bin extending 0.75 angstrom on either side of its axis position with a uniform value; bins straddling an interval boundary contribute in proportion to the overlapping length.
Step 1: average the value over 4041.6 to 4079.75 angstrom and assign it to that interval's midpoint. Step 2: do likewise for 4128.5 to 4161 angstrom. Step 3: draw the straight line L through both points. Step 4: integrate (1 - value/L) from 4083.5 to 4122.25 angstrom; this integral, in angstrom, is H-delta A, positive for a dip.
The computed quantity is -2.7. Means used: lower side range 9.94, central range 10.5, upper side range 9.74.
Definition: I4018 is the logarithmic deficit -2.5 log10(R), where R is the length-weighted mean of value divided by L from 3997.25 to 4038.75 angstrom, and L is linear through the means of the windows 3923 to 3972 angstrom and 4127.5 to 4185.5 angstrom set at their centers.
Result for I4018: 0.07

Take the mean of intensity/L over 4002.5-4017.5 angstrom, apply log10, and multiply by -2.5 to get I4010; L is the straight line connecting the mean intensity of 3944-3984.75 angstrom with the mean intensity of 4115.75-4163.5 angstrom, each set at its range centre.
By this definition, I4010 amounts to 0.06 mag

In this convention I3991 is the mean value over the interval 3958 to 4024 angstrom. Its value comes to 10.1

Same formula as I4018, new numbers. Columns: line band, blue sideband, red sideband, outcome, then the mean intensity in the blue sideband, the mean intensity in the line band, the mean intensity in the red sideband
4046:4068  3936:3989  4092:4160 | 0.068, 10.7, 9.71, 10.1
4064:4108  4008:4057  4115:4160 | -0.083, 9.66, 10.5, 9.86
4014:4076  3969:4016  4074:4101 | 0.078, 10.2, 9.75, 10.7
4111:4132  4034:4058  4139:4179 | -0.058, 9.65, 10.1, 9.47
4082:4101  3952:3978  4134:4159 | -0.082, 10.5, 10.8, 9.76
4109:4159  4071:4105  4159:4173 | 0.001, 10.6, 9.91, 9.43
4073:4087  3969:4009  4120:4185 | -0.090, 10.2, 10.7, 9.51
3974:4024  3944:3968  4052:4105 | 0.070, 11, 10.1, 10.3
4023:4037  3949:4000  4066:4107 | 0.114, 10.5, 9.47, 10.6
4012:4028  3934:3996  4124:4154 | 0.088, 10.7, 9.6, 9.8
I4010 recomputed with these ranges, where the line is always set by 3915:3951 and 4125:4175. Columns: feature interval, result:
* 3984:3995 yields 0.01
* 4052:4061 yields 0.07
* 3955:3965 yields 0.02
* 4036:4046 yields 0.07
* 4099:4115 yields -0.05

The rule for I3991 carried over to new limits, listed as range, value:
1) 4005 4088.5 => 9.91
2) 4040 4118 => 10.3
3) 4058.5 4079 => 10.1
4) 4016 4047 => 9.58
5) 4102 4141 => 10.1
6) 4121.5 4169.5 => 9.73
